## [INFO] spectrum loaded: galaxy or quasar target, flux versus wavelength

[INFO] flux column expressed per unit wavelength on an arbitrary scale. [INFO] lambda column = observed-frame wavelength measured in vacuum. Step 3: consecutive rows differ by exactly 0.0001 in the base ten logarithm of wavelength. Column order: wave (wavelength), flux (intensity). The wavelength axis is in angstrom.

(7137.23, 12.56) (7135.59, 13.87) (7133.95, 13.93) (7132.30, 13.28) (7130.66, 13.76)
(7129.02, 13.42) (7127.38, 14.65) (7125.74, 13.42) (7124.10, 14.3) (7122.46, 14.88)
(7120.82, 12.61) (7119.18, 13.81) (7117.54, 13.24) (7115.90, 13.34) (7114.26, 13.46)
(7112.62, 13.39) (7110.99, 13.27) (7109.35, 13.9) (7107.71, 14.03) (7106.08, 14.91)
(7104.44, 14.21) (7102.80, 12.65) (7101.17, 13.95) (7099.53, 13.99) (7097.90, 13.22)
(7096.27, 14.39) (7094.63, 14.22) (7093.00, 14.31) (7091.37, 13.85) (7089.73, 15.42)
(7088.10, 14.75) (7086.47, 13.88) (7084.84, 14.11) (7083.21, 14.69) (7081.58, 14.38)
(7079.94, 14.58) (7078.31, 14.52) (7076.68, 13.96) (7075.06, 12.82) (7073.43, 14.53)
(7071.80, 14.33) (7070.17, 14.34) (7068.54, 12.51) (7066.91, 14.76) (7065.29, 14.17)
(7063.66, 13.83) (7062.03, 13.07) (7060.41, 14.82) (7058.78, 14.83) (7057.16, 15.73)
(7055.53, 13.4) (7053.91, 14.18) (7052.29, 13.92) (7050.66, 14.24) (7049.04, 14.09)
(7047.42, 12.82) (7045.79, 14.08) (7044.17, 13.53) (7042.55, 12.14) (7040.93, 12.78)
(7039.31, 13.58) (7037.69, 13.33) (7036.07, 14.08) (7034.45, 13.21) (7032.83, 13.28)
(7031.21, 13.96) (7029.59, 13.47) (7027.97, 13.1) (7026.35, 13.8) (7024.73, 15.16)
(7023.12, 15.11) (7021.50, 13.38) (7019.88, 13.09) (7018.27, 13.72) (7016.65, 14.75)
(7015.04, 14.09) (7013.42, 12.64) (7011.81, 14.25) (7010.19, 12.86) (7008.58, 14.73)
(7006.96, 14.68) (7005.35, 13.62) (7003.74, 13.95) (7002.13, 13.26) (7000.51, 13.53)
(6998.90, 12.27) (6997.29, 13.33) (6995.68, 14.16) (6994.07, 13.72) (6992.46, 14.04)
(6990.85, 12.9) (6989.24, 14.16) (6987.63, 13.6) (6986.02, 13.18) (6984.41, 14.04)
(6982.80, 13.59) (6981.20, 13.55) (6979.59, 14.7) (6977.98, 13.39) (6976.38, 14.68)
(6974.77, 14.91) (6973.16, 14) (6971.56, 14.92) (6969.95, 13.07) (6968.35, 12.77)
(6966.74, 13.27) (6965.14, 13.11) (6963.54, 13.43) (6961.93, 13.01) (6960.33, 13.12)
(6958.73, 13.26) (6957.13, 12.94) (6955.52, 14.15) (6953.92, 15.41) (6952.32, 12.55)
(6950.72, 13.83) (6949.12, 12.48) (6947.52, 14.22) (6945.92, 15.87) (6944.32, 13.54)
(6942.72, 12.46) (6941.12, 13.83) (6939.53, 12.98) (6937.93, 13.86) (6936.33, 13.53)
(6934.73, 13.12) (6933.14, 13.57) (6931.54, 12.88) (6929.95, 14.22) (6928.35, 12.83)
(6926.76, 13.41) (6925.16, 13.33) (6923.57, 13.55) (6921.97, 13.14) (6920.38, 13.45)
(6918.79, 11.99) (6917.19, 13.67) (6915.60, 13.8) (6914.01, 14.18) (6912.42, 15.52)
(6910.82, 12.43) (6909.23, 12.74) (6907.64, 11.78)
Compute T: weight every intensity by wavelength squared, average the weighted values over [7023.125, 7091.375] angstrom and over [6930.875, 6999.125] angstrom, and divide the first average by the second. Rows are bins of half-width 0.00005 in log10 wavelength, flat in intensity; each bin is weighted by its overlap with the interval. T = 1.05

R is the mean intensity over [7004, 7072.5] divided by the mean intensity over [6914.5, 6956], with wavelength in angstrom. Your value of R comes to 1.0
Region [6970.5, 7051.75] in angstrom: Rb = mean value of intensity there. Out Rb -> 13.7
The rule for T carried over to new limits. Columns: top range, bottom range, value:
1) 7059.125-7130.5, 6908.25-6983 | 1.07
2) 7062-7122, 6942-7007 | 1.06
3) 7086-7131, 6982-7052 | 1.04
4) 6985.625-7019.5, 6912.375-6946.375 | 1.03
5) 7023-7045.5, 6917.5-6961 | 1.04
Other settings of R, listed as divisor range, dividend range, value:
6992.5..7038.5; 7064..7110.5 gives 1.03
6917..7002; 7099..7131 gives 1.02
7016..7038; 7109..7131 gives 0.99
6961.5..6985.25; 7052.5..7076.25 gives 1.02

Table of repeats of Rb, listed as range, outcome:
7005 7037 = 13.8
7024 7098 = 14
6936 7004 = 13.6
